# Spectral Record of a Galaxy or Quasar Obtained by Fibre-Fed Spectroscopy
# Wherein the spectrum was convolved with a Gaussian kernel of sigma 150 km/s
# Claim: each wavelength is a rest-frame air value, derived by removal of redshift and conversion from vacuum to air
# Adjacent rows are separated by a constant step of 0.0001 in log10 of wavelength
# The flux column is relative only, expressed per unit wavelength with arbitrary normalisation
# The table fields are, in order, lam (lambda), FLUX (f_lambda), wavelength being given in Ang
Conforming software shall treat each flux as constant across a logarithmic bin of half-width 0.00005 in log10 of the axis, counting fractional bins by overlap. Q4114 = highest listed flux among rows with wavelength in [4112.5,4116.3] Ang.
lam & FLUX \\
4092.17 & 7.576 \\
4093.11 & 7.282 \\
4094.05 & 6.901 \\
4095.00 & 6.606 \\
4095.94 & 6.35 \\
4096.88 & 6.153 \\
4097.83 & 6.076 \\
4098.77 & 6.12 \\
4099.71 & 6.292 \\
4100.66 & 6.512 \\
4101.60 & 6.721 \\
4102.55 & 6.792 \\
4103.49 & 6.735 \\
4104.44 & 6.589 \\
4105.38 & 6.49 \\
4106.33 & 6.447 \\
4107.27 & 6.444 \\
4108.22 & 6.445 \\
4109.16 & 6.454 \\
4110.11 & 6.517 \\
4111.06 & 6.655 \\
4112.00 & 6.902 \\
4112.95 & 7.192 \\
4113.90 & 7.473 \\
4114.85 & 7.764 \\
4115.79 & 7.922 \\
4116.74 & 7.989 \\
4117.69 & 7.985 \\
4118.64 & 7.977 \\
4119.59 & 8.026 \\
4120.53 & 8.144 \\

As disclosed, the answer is 7.922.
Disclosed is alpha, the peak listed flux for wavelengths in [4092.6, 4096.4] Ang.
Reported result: 7.282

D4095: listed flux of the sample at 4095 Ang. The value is 6.606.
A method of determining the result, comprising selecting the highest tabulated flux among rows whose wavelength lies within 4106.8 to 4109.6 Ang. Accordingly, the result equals 6.454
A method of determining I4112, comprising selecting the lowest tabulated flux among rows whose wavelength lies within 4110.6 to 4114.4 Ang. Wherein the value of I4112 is 6.655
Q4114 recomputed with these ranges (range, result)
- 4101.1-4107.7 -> 6.792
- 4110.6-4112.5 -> 6.902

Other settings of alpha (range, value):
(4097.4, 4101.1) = 6.512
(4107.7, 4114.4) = 7.473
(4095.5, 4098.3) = 6.35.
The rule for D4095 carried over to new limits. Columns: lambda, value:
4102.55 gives 6.792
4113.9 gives 7.473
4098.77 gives 6.12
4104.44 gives 6.589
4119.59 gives 8.026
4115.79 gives 7.922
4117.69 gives 7.985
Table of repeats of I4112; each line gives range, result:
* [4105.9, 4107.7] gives 6.444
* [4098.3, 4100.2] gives 6.12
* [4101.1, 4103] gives 6.721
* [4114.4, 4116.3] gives 7.764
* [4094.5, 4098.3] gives 6.076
